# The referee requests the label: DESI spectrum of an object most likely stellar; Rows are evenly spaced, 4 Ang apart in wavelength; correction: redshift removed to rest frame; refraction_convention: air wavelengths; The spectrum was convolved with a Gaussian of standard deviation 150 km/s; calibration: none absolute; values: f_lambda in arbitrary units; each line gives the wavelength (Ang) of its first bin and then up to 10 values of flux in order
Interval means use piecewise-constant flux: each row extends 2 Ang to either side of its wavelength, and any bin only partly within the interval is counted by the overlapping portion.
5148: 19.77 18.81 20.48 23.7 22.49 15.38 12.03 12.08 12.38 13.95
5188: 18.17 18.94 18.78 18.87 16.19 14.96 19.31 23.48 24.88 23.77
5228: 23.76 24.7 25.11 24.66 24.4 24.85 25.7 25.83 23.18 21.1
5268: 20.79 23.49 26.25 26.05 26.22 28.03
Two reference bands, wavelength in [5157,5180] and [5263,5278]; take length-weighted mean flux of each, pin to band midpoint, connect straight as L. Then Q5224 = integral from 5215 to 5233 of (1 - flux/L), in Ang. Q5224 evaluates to -3.48 Ang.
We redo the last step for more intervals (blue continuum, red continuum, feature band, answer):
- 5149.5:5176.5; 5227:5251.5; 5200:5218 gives 2.9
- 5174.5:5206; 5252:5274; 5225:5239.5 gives -3.1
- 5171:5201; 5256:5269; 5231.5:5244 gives -2.8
